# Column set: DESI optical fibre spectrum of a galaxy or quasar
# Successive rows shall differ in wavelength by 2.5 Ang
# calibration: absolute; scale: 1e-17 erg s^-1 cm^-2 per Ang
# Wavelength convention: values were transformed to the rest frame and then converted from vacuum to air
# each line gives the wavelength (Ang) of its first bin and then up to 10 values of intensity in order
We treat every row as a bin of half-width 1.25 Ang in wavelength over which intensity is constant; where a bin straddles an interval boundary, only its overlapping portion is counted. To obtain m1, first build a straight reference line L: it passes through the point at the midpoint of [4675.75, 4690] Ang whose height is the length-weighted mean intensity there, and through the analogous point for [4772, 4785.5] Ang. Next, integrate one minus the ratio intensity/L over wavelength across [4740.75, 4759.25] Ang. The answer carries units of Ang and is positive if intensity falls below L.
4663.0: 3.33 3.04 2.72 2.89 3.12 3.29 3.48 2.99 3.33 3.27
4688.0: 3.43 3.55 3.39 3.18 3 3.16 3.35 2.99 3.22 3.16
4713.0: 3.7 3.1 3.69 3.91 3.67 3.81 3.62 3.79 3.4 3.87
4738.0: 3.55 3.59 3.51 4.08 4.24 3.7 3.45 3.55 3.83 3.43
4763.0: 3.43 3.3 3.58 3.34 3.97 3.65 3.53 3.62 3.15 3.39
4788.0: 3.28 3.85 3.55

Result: -1.4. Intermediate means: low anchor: 3.31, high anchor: 3.56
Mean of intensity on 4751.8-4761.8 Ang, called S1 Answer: 3.56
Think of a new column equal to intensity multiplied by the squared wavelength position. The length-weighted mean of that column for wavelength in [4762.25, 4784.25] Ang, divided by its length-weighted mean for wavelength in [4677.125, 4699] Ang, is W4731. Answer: 1.11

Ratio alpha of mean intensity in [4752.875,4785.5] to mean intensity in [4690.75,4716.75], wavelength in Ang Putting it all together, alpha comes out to 1.09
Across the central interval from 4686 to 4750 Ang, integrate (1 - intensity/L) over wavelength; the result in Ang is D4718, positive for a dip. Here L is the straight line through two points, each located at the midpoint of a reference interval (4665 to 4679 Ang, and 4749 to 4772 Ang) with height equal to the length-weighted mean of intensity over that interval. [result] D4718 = -3.9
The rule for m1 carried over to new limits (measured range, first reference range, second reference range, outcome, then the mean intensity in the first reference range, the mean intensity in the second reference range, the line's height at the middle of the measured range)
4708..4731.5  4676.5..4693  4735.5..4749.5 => 0.3 Ang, 3.34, 3.8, 3.62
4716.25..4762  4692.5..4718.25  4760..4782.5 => -4.1 Ang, 3.25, 3.53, 3.39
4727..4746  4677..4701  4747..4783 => -1.0 Ang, 3.28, 3.6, 3.48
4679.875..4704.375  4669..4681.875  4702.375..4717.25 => -0.5 Ang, 3.15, 3.26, 3.2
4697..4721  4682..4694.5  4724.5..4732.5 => 1.6 Ang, 3.39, 3.71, 3.55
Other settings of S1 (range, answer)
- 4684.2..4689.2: 3.35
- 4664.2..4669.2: 2.89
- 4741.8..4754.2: 3.8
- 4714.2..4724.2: 3.59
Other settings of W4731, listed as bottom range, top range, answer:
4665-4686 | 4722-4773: 1.20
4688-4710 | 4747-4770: 1.14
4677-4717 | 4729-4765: 1.14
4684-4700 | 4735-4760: 1.16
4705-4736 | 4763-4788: 1.01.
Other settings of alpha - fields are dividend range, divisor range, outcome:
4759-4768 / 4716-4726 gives 0.92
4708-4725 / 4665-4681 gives 1.14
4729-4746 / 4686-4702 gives 1.12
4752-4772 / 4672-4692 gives 1.06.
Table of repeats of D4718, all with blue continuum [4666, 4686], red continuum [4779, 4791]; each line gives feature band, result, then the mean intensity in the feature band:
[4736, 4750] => -2.0 Ang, 3.79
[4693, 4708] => 0.2 Ang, 3.16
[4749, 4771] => -1.1 Ang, 3.53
